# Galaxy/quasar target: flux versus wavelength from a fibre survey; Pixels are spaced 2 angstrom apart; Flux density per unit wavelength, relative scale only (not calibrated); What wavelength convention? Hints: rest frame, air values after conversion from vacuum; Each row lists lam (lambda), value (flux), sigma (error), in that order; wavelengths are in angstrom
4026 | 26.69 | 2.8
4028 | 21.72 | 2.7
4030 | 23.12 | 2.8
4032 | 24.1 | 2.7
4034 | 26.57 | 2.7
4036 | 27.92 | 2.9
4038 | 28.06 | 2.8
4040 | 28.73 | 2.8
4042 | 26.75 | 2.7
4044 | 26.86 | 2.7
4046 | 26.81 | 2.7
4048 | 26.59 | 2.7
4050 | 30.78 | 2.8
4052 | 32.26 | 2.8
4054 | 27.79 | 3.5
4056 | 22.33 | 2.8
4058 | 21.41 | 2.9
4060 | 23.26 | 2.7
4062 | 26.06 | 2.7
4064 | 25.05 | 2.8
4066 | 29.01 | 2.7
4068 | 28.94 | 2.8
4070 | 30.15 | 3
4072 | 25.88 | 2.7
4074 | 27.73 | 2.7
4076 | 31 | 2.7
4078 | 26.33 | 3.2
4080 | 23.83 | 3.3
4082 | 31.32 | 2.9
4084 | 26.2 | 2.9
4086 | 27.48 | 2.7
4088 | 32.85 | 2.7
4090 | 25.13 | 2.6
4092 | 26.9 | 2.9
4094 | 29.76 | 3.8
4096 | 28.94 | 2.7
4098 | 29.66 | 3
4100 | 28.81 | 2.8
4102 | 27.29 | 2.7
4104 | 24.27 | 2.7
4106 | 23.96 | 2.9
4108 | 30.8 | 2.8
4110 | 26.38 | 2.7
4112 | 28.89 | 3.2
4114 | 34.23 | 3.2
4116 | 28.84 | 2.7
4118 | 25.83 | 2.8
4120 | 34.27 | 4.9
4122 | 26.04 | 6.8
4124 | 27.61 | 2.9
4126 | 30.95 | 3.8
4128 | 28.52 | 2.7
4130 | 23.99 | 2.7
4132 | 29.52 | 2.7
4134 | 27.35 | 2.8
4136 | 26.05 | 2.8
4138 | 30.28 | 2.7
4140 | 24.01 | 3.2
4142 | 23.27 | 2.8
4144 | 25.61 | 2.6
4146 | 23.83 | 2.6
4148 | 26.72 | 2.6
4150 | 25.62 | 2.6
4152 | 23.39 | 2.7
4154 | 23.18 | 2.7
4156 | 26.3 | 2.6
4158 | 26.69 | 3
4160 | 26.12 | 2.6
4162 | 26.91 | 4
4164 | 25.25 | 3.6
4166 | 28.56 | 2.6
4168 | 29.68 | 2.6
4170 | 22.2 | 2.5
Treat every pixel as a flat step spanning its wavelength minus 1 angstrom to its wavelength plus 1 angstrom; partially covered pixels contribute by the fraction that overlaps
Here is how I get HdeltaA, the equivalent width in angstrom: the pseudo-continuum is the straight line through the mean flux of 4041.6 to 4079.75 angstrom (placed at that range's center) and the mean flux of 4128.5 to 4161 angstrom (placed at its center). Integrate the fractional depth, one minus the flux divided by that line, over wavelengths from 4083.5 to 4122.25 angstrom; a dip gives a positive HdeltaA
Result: -2.9 angstrom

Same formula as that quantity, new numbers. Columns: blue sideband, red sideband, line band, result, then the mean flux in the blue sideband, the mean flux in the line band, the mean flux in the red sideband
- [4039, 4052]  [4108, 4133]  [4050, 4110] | 2.13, 28.1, 27.4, 28.8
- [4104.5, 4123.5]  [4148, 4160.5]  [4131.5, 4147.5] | 0.24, 28.7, 26.2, 25.3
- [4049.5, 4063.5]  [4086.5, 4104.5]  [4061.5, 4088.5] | -0.82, 26.1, 27.9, 28.3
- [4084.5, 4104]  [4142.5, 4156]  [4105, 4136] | -2.11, 28.3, 28.4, 24.8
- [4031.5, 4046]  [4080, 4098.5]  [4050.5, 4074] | 0.85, 27.1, 26.7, 28.4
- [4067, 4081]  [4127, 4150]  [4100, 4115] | -0.61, 27.7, 28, 26.3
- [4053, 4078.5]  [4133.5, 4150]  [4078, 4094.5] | -0.90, 26.5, 27.8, 25.8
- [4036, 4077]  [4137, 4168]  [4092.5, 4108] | -0.63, 27.3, 27.7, 25.8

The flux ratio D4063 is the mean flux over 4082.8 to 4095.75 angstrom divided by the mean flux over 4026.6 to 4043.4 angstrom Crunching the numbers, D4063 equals 1.1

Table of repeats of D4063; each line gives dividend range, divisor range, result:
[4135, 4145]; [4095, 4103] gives 0.90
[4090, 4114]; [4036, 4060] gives 1.04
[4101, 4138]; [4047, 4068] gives 1.06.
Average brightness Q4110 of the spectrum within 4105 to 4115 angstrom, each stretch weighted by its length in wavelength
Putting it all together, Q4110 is 28.9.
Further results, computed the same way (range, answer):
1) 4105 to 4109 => 27.4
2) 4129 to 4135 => 27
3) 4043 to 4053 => 28.7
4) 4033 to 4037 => 27.2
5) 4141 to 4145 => 24.4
